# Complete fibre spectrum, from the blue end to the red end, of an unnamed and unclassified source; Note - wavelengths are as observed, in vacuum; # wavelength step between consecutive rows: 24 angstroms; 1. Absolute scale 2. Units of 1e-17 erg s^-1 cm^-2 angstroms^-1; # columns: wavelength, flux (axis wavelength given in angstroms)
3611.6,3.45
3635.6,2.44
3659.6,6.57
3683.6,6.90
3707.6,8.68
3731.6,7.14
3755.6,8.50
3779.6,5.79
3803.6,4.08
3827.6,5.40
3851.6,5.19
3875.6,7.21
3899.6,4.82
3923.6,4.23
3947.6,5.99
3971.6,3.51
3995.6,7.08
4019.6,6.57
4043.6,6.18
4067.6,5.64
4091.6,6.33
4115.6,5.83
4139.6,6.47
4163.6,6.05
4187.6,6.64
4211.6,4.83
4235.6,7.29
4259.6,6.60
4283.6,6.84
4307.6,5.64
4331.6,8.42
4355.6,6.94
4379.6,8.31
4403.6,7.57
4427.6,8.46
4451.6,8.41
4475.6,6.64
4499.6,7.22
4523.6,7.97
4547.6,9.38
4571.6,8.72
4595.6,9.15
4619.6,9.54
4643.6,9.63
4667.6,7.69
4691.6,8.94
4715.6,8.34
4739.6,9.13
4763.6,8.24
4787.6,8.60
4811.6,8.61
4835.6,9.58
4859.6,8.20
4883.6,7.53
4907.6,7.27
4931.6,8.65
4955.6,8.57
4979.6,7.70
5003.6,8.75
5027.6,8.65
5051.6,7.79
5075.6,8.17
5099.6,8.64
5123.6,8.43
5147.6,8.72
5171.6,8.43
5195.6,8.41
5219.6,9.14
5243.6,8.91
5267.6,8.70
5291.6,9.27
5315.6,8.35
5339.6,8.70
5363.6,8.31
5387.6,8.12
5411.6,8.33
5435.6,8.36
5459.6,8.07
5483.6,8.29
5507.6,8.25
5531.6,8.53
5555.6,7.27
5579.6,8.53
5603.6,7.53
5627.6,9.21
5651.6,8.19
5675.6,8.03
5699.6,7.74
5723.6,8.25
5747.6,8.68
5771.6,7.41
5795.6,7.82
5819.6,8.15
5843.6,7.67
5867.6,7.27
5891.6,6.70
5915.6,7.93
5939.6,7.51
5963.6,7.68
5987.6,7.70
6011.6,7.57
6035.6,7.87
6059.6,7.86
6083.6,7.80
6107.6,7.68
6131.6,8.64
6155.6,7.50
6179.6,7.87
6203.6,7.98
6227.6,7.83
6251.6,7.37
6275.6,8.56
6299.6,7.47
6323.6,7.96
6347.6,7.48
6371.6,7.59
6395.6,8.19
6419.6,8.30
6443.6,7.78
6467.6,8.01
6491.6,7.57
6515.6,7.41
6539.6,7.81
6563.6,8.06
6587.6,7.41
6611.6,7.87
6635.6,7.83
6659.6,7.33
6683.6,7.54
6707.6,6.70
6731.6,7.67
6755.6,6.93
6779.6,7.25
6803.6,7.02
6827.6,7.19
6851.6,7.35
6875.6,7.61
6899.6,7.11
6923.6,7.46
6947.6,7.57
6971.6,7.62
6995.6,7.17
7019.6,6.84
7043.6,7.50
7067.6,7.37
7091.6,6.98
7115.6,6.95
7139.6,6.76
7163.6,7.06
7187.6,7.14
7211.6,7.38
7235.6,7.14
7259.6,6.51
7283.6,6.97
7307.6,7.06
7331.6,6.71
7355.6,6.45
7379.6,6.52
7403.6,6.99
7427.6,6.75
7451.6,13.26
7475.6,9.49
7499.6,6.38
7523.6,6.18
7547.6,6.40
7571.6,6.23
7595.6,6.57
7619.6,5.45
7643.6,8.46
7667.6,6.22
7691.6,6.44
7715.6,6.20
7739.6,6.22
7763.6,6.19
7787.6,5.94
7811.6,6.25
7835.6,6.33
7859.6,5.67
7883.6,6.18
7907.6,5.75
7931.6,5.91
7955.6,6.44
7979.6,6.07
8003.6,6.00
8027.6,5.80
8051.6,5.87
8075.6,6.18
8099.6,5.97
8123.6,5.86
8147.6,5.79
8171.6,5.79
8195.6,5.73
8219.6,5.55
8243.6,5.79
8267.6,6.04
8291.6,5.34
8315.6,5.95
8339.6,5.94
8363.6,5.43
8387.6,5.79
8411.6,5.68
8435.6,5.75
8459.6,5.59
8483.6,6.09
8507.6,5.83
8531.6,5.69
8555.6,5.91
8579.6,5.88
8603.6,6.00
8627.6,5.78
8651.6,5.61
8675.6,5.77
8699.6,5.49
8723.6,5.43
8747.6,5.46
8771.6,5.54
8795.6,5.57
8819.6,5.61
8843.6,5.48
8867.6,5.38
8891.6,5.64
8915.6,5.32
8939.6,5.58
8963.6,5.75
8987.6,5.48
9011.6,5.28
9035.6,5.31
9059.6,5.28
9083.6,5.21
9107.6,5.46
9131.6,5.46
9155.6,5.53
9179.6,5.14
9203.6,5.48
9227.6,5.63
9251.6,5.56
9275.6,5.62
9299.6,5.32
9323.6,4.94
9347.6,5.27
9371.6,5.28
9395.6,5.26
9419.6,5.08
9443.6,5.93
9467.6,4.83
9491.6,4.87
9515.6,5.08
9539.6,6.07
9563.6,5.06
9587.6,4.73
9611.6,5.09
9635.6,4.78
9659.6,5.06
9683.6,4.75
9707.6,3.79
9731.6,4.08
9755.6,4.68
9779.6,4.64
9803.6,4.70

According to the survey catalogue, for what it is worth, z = 0.14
